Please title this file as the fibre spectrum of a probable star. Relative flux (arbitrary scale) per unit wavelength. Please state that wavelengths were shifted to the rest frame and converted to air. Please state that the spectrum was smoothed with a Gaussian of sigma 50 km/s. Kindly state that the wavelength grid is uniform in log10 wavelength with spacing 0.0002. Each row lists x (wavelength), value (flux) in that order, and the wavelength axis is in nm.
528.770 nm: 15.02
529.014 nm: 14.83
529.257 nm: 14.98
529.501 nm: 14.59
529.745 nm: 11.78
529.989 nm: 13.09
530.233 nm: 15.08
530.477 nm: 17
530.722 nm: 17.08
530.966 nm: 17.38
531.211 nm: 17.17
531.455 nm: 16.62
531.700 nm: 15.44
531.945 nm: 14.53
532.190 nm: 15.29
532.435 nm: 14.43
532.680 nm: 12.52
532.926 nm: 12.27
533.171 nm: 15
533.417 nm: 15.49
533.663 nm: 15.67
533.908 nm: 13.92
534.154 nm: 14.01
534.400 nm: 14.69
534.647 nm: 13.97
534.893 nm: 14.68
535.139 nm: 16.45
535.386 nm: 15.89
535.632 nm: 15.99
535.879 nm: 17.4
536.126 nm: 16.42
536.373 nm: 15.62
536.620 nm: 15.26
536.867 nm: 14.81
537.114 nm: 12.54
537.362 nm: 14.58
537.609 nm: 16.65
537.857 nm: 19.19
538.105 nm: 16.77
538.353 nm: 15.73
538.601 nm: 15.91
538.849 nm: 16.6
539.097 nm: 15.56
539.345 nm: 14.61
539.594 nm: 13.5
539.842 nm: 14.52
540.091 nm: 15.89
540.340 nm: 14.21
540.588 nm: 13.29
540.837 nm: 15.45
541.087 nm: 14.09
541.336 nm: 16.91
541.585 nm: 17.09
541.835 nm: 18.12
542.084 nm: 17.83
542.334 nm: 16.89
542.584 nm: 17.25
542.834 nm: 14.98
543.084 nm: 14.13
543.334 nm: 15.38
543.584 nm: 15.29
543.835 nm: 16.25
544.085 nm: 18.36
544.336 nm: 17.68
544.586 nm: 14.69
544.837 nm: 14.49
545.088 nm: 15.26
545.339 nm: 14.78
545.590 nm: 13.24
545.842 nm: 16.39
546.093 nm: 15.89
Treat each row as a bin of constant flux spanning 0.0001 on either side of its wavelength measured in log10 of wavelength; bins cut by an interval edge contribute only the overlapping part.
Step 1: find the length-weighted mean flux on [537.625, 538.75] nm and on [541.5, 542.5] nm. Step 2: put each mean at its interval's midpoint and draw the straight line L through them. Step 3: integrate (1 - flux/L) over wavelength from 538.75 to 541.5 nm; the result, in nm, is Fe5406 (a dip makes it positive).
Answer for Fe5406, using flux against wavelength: 0.35 nm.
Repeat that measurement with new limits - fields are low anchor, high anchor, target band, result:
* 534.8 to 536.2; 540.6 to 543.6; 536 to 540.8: 0.23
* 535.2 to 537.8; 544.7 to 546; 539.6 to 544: -0.16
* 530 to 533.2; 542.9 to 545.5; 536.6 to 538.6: -0.04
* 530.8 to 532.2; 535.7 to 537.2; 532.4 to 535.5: 0.25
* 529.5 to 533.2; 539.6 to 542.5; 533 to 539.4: -0.05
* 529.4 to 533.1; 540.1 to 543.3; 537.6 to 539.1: -0.11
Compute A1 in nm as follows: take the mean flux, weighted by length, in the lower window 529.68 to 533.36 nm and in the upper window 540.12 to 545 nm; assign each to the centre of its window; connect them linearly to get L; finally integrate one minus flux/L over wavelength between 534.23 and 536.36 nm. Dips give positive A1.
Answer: -0.04 nm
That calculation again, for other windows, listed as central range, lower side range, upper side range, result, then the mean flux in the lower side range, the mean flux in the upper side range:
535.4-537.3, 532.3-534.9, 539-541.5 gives -0.126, 14.2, 14.8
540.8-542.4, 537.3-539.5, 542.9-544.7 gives -0.063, 16.2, 16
